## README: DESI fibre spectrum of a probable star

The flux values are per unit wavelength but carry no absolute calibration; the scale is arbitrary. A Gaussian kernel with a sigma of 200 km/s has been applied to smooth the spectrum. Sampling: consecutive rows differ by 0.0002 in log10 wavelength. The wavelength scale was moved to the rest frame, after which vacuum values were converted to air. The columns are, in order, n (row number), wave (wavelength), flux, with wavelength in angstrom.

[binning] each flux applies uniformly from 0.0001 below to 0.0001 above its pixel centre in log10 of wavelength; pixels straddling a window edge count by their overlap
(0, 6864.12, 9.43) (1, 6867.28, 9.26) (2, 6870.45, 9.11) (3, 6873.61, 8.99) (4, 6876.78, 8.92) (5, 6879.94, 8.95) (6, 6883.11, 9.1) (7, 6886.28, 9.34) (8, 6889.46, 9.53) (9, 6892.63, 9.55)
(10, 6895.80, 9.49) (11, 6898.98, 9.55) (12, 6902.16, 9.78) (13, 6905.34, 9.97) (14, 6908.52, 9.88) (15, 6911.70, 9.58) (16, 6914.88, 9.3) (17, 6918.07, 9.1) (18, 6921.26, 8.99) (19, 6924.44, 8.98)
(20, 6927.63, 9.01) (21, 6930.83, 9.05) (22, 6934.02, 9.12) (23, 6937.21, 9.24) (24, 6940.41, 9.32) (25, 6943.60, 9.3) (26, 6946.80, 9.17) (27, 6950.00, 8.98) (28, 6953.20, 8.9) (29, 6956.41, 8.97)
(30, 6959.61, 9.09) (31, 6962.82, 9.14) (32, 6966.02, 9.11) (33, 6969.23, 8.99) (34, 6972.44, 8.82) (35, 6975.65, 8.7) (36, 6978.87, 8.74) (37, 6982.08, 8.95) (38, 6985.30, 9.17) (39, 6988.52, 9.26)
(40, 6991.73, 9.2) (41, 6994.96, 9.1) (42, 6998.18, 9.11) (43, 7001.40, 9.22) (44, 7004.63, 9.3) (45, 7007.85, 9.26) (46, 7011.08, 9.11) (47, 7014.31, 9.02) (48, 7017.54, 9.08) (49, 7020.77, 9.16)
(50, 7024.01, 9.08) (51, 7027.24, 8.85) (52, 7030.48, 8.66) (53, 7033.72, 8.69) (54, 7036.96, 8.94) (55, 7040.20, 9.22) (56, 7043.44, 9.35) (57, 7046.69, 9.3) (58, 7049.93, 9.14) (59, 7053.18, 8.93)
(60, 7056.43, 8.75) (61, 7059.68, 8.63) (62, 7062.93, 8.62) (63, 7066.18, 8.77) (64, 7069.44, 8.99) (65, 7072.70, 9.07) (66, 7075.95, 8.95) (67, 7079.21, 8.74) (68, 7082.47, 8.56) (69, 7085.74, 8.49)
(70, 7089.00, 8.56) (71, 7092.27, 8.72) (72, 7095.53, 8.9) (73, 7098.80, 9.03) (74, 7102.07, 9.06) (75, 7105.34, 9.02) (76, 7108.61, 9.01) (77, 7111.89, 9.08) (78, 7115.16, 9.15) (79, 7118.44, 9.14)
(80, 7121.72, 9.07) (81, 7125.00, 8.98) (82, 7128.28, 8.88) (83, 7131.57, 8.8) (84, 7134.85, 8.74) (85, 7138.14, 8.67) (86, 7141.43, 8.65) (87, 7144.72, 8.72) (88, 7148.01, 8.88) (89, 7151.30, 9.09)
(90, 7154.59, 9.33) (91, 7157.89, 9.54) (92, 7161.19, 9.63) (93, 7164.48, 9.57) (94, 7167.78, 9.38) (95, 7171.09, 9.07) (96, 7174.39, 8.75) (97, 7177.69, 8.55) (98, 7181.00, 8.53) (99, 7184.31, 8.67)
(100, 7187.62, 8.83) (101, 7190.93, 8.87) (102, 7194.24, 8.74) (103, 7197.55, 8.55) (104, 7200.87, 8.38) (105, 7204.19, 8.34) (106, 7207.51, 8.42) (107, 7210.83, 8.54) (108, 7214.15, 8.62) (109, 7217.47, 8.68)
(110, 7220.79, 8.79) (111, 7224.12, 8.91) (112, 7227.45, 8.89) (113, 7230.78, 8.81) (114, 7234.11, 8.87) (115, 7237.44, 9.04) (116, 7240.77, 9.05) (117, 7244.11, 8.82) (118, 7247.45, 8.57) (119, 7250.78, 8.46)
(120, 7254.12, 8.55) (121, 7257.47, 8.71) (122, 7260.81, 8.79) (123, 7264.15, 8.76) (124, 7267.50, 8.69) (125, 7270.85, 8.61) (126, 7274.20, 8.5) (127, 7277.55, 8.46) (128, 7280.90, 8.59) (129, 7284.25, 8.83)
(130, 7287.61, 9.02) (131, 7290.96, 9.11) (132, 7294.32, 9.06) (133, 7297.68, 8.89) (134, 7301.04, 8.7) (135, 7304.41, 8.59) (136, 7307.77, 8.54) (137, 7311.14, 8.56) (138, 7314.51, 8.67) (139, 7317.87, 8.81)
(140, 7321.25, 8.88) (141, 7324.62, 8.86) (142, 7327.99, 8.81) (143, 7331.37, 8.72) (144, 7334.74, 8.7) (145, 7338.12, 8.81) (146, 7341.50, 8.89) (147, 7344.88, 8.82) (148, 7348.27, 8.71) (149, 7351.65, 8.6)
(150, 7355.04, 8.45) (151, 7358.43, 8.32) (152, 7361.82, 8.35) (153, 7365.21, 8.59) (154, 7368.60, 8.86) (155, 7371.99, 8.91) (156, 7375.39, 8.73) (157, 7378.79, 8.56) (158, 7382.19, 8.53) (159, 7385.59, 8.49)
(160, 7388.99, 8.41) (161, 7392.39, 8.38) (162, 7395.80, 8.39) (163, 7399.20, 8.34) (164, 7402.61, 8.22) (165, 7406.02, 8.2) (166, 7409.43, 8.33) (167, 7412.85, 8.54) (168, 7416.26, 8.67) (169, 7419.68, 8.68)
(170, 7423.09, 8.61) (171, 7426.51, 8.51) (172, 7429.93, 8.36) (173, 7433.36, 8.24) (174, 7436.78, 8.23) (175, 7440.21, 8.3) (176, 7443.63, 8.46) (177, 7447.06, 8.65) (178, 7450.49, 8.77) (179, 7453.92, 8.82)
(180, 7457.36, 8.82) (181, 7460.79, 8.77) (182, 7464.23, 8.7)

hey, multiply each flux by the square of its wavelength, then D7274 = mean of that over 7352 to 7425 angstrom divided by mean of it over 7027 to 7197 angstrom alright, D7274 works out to 1.0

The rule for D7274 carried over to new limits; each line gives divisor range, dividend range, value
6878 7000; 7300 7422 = 1.05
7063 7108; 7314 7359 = 1.06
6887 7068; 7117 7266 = 1.03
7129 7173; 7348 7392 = 1.00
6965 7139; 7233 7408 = 1.04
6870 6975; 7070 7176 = 1.03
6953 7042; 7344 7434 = 1.05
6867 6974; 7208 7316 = 1.04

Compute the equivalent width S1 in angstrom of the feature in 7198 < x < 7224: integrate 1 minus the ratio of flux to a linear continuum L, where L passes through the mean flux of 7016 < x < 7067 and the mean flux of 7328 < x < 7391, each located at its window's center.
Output 0.7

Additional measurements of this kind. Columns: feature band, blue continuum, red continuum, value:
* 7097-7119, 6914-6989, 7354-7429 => -0.52 angstrom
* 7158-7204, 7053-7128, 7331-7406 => -0.58 angstrom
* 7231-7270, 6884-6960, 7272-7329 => 0.33 angstrom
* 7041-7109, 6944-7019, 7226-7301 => 0.62 angstrom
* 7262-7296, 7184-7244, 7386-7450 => -0.52 angstrom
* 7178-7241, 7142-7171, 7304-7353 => 2.63 angstrom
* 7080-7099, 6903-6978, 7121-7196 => 0.70 angstrom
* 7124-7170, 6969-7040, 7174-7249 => -1.36 angstrom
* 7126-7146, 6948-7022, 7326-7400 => 0.29 angstrom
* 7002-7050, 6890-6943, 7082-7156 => 0.19 angstrom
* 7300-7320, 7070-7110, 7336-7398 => 0.00 angstrom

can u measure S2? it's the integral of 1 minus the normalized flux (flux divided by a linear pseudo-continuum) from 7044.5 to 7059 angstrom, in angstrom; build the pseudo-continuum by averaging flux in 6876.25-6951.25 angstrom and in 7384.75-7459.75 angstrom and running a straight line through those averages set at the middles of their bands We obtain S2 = 0.11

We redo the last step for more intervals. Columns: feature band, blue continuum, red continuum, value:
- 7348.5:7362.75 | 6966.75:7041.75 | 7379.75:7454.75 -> 0.13 angstrom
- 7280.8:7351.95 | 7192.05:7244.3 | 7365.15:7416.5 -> -1.61 angstrom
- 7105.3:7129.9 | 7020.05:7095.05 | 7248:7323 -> -0.59 angstrom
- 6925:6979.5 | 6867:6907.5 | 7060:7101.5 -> 0.74 angstrom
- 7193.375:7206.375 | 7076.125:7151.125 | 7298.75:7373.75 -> 0.46 angstrom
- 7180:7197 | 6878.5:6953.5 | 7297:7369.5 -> 0.33 angstrom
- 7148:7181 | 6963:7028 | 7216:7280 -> -1.19 angstrom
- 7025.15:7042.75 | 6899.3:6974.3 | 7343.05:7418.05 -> 0.30 angstrom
